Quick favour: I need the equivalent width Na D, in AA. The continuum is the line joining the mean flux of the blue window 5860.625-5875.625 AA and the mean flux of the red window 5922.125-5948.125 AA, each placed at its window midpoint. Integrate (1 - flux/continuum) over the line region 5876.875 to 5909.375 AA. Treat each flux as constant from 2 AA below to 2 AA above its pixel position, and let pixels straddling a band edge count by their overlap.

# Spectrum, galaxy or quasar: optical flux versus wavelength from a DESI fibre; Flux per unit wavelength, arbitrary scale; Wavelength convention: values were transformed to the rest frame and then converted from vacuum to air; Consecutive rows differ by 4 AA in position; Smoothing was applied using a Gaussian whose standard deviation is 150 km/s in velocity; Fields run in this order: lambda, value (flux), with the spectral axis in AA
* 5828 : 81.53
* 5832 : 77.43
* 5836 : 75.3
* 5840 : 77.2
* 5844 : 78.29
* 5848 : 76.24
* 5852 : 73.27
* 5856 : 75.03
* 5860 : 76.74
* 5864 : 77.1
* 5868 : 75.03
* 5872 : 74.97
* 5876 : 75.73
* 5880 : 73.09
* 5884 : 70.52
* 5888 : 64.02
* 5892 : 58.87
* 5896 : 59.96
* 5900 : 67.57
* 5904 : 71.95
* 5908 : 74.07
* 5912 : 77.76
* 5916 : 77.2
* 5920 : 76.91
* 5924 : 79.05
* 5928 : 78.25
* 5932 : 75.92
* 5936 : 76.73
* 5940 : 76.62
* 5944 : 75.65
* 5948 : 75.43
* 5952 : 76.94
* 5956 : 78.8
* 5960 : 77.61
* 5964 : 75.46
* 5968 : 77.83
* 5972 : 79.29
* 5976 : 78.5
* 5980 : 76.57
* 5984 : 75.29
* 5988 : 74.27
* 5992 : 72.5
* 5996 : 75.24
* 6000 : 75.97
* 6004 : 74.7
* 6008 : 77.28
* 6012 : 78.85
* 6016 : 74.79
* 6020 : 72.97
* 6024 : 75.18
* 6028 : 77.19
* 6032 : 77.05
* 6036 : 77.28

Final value 3.6 AA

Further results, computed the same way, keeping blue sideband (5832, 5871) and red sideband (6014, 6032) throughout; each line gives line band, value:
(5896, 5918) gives 1.0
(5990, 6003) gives 0.1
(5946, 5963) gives -0.3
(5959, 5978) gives -0.6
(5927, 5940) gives -0.2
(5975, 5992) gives 0.0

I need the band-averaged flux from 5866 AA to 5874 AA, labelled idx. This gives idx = 75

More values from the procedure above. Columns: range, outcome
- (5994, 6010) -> 75.8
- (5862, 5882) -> 75.2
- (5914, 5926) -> 77.7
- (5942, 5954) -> 76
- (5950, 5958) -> 77.9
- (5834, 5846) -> 76.9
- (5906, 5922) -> 76.5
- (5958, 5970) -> 77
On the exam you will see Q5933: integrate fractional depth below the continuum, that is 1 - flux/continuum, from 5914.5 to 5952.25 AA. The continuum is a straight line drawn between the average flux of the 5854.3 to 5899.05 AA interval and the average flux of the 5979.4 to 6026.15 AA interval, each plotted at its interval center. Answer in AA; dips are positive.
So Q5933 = -2.1 AA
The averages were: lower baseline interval 70.9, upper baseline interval 75.3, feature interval 76.9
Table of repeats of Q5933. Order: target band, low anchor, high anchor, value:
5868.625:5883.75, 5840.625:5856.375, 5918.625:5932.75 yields 0.5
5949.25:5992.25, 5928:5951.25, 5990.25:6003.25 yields -0.8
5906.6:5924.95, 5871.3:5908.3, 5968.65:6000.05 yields -1.6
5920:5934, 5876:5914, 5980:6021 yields -1.3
